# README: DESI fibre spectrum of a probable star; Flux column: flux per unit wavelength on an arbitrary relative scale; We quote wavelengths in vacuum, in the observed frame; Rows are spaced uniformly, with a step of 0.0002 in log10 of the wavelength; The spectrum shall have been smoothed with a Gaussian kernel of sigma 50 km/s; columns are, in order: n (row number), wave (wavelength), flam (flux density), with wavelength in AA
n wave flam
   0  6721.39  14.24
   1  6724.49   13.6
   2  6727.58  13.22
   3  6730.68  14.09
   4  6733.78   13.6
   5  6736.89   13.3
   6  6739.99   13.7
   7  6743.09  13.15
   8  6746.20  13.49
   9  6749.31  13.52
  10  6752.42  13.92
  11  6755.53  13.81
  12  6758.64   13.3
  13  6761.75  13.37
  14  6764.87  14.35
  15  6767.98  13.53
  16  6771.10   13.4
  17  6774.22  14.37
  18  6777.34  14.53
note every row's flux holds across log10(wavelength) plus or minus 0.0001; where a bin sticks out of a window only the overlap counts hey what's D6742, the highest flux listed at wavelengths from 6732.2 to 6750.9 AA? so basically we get 13.7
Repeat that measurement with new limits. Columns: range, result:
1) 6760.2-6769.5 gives 14.35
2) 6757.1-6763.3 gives 13.37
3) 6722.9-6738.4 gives 14.09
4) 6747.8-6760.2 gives 13.92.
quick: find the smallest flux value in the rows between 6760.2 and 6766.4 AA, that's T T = 13.37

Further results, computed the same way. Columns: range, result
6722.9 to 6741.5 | 13.22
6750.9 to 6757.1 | 13.81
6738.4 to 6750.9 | 13.15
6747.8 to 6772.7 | 13.3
